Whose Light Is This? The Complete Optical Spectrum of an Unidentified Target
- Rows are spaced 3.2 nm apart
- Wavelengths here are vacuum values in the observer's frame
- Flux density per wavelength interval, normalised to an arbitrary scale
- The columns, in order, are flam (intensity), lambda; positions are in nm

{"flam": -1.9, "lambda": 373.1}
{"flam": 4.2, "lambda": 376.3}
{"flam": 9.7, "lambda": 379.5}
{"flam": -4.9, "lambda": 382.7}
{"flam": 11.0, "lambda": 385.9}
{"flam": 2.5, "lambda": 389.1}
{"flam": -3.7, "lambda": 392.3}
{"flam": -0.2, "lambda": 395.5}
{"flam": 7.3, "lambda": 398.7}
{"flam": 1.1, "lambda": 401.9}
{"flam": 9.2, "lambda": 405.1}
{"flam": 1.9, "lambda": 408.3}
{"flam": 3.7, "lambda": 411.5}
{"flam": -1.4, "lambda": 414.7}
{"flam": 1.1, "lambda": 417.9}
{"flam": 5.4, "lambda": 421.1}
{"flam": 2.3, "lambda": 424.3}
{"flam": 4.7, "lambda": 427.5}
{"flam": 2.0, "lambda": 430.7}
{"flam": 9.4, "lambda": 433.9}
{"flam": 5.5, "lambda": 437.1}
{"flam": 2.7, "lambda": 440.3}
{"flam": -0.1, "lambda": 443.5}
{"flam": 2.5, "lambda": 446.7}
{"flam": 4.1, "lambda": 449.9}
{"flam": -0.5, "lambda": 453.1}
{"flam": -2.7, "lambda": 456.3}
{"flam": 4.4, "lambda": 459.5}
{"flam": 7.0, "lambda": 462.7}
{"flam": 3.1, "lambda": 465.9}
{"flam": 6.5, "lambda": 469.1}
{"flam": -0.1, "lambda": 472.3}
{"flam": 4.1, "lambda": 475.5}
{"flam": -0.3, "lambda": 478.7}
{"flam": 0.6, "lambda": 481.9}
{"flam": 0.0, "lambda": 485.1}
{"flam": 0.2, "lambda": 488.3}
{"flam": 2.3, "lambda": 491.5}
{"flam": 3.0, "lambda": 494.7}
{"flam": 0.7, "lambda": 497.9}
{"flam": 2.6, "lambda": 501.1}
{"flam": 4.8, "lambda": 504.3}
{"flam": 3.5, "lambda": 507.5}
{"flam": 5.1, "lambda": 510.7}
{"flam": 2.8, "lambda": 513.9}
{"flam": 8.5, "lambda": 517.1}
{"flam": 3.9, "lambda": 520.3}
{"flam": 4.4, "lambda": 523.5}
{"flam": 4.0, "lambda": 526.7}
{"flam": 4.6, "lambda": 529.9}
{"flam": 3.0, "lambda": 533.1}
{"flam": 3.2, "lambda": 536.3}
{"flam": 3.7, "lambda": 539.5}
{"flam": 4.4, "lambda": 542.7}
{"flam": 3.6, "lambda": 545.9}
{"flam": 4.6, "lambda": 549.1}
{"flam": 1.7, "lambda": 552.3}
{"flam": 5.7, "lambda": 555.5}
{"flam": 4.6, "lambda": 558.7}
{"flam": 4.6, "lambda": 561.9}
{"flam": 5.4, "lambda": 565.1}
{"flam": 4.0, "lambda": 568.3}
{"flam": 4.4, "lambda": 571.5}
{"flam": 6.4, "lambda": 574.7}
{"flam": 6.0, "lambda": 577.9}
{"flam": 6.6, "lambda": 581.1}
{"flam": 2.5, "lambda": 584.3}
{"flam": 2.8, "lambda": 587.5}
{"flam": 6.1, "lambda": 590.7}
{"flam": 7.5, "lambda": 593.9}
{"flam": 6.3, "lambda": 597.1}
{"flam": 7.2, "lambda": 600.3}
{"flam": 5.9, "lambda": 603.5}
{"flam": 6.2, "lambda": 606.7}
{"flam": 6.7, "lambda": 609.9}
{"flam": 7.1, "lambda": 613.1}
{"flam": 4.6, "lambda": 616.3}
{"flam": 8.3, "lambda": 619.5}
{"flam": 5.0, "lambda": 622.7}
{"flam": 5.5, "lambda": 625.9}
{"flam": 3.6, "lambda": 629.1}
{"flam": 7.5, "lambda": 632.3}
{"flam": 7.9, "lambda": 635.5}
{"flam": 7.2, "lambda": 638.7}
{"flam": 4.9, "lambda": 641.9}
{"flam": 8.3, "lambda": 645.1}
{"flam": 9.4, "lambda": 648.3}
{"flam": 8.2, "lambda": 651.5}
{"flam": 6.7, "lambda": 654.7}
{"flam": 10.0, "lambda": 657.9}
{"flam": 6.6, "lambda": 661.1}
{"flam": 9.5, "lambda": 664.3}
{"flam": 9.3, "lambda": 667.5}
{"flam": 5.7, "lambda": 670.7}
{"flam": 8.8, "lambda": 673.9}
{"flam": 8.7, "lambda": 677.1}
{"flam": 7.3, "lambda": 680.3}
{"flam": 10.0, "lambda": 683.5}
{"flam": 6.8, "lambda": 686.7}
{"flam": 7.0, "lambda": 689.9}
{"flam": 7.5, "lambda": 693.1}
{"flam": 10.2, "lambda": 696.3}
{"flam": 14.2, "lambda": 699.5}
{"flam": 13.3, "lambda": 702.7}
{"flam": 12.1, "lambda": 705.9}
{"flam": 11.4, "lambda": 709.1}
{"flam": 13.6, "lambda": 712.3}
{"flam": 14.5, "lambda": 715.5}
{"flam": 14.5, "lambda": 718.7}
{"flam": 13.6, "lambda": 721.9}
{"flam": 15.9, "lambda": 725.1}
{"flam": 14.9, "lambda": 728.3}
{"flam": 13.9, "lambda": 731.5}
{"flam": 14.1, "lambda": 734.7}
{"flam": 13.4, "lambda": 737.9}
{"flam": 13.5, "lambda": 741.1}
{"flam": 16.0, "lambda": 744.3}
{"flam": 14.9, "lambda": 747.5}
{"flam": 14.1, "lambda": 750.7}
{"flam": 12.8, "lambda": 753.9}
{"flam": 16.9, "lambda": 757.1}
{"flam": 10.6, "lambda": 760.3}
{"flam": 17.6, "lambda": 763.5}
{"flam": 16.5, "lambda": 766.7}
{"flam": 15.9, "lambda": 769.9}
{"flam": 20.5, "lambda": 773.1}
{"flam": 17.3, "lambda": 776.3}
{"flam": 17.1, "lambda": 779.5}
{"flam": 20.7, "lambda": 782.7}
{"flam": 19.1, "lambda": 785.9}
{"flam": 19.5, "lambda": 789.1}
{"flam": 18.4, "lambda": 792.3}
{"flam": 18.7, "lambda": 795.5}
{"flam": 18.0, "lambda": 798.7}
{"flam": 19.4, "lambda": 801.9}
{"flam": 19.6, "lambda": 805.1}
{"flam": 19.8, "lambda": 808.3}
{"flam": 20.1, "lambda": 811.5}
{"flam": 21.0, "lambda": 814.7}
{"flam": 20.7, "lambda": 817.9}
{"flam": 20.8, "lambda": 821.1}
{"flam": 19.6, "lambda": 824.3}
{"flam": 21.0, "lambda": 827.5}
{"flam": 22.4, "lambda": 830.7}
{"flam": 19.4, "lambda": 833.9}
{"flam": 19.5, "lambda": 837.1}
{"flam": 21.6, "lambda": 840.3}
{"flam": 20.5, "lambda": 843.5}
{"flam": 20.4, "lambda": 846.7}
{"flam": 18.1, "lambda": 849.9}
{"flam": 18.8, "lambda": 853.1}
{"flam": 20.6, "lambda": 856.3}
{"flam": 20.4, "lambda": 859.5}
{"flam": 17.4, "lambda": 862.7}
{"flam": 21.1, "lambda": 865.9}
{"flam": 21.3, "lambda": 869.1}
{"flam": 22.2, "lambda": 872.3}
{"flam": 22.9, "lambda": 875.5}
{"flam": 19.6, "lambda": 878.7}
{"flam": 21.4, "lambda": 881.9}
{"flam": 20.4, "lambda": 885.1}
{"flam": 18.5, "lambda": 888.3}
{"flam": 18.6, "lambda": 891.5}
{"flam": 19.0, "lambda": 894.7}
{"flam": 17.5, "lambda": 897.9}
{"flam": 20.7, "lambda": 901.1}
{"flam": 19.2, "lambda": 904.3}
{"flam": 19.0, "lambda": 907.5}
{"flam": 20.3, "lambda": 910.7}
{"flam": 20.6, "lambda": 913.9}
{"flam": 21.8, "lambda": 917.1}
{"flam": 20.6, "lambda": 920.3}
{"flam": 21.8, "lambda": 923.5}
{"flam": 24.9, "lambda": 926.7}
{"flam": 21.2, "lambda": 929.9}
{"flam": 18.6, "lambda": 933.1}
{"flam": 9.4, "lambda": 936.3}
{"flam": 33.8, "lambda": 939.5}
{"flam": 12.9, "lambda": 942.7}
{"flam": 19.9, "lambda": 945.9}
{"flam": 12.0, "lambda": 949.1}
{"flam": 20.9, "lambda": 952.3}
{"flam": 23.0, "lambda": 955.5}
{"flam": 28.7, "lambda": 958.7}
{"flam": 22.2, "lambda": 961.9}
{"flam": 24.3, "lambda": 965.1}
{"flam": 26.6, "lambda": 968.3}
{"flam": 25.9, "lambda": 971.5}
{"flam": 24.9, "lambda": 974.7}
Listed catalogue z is 0.75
